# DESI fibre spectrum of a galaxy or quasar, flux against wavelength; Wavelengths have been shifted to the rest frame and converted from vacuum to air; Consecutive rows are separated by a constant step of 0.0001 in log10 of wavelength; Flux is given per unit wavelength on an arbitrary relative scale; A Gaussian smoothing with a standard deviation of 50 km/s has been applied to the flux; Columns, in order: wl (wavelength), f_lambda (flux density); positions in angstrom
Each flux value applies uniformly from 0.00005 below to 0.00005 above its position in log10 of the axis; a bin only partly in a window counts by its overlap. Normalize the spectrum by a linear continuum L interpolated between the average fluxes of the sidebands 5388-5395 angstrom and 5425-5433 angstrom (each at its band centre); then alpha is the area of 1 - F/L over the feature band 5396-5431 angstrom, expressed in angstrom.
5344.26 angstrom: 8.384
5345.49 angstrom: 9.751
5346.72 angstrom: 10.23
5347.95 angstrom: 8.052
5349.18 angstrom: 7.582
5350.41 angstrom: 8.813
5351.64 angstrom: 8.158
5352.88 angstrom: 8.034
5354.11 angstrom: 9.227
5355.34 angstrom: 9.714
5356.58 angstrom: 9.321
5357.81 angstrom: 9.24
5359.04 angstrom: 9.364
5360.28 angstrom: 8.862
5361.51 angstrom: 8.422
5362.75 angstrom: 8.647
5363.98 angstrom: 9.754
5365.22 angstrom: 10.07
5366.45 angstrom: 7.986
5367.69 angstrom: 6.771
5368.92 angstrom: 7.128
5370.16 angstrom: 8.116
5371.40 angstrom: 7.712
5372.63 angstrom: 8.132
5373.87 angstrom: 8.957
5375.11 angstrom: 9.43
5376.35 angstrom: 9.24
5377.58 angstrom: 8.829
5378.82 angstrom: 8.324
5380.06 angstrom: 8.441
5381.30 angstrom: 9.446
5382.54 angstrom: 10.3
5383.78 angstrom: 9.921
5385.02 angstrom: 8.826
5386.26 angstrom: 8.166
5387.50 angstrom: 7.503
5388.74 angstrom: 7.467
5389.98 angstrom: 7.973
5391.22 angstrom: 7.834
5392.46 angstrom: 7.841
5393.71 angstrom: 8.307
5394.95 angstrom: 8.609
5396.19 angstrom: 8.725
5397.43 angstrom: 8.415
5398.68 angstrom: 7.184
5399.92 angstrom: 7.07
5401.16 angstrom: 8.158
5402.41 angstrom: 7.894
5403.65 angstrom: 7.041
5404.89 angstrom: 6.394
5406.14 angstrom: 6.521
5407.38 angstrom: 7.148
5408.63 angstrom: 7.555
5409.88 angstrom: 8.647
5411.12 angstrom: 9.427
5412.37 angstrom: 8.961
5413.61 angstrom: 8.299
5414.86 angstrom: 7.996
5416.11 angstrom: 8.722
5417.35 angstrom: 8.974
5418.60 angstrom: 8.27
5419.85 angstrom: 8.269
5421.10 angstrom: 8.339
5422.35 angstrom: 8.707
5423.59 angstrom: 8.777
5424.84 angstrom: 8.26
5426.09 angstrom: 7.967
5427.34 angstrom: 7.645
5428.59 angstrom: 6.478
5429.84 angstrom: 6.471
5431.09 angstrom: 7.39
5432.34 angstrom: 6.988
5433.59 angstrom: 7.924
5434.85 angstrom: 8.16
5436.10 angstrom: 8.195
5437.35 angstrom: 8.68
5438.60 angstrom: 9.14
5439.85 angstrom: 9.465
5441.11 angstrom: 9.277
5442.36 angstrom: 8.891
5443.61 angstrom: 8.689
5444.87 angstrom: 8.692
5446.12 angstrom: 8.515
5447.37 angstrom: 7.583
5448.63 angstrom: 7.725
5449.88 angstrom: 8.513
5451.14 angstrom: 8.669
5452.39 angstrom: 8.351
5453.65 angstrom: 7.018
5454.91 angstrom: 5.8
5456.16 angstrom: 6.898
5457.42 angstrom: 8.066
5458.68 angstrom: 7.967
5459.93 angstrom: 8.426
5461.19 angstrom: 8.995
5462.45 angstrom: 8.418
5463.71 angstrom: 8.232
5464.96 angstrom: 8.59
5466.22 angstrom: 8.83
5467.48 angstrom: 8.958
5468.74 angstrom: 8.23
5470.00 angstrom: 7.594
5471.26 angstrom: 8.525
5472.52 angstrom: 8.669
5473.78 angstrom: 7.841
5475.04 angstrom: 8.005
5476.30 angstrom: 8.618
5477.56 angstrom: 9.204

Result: -1.9 angstrom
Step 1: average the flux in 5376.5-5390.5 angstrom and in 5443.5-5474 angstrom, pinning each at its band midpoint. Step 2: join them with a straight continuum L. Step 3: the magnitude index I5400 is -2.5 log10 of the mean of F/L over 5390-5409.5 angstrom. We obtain 0.121 mag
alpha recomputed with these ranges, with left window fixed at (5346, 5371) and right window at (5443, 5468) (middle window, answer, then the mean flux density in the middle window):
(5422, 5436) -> 0.98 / 7.71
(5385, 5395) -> 0.61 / 7.98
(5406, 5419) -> 0.13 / 8.29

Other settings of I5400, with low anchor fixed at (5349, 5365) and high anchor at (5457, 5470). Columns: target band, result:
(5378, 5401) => 0.05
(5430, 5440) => 0.06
